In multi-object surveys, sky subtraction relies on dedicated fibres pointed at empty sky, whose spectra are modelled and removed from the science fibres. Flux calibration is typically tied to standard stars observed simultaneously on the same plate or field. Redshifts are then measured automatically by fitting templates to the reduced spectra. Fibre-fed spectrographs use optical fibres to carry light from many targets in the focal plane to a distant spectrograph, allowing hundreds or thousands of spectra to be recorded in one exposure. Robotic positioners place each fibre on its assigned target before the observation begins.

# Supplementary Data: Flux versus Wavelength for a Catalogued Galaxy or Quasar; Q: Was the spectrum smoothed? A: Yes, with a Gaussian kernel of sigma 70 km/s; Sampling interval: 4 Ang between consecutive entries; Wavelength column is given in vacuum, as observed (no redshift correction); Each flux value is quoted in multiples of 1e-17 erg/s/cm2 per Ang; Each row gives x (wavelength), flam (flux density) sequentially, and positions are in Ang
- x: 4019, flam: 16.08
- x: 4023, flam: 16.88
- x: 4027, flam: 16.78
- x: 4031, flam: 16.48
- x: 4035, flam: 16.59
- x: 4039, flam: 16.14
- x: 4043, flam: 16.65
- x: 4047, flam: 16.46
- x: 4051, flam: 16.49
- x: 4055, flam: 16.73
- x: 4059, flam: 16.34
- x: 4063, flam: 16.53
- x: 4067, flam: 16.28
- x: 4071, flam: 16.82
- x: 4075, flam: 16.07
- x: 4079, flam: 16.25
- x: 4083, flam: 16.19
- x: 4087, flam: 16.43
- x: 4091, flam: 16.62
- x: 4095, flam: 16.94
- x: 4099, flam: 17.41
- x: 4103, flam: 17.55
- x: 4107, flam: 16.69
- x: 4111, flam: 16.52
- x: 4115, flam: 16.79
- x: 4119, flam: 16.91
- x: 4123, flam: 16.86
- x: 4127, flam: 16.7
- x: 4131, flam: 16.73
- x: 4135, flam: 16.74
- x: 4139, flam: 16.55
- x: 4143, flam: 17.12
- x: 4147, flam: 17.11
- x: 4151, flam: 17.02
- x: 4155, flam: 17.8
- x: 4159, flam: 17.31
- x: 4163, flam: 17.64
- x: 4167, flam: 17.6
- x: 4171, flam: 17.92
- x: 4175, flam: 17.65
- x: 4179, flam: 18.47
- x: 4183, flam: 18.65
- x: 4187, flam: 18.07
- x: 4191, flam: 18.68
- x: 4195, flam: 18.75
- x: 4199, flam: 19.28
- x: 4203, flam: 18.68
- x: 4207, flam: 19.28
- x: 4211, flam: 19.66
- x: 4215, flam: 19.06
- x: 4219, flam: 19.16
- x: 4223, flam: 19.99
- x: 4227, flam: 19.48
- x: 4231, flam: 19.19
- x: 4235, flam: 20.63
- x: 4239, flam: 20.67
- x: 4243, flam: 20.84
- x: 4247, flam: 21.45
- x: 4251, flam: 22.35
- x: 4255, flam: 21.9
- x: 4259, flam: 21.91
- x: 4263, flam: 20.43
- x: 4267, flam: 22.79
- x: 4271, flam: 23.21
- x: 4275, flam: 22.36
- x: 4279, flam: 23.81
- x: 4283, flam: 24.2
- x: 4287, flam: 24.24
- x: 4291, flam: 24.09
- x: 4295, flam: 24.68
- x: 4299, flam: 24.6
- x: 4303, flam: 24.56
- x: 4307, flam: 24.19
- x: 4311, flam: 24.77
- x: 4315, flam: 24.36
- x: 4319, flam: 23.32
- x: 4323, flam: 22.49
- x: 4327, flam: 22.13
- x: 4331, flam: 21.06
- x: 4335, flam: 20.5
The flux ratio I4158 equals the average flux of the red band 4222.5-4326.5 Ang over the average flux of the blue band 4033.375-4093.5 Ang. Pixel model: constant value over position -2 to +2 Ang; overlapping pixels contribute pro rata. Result 1.37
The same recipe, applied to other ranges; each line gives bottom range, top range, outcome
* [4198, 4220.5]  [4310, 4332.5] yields 1.20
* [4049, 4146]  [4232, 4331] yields 1.37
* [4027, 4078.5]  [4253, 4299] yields 1.40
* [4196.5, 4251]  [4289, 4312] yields 1.23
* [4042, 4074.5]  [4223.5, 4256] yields 1.26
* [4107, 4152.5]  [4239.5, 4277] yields 1.30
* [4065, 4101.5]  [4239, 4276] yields 1.32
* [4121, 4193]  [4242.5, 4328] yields 1.33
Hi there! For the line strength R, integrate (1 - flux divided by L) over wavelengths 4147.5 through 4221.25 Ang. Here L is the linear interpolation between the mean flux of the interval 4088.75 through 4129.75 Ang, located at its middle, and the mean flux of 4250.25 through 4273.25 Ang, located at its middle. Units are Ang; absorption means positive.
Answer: 4.2 Ang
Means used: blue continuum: 16.9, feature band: 18.4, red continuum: 22.1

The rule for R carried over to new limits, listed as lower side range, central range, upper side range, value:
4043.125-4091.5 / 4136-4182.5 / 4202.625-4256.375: 2.7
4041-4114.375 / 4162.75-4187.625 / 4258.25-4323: 2.2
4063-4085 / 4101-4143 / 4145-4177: 0.4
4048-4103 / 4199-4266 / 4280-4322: 5.0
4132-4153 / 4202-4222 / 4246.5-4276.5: 0.7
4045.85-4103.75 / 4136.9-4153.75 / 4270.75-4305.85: 1.8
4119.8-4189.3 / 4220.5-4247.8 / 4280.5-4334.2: 0.6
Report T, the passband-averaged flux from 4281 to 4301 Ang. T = 24.4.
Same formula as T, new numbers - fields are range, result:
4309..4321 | 24.2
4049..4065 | 16.5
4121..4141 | 16.7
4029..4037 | 16.5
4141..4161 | 17.3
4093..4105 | 17.3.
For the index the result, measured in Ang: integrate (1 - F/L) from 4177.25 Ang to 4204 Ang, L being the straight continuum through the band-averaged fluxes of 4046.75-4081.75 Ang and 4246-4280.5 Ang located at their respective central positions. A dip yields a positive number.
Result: 1.96 Ang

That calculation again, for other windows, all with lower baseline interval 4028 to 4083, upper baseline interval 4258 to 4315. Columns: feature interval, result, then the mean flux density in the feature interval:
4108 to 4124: 1.4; 16.8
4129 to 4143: 1.6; 16.7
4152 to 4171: 2.1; 17.6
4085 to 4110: 1.2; 16.9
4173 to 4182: 0.9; 18.1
